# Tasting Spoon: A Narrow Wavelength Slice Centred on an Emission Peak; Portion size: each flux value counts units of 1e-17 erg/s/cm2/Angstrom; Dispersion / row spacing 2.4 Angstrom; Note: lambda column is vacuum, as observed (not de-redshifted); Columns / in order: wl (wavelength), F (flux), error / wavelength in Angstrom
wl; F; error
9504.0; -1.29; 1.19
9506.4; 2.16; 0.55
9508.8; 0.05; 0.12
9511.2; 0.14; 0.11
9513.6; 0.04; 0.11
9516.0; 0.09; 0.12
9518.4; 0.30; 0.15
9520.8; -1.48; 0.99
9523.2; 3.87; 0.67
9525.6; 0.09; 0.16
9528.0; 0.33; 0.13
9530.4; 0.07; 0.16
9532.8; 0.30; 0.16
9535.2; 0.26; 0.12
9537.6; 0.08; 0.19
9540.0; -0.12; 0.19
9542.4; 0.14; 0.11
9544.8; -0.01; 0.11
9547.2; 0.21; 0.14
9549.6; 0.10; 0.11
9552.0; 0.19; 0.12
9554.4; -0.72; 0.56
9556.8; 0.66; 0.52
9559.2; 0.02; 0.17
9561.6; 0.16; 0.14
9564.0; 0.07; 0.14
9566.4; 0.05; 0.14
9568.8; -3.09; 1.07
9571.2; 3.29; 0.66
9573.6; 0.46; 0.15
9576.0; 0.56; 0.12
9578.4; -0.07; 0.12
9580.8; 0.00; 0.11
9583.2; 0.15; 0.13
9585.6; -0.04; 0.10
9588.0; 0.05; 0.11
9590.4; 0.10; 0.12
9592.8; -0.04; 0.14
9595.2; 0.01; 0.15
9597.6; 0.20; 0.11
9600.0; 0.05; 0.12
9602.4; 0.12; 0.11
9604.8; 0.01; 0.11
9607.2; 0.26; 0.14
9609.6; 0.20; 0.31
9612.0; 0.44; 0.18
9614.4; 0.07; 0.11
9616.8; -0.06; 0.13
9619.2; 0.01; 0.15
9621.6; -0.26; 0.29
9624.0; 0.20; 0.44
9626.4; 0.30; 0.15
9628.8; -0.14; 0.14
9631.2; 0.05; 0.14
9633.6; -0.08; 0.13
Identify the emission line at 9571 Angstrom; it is H-gamma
